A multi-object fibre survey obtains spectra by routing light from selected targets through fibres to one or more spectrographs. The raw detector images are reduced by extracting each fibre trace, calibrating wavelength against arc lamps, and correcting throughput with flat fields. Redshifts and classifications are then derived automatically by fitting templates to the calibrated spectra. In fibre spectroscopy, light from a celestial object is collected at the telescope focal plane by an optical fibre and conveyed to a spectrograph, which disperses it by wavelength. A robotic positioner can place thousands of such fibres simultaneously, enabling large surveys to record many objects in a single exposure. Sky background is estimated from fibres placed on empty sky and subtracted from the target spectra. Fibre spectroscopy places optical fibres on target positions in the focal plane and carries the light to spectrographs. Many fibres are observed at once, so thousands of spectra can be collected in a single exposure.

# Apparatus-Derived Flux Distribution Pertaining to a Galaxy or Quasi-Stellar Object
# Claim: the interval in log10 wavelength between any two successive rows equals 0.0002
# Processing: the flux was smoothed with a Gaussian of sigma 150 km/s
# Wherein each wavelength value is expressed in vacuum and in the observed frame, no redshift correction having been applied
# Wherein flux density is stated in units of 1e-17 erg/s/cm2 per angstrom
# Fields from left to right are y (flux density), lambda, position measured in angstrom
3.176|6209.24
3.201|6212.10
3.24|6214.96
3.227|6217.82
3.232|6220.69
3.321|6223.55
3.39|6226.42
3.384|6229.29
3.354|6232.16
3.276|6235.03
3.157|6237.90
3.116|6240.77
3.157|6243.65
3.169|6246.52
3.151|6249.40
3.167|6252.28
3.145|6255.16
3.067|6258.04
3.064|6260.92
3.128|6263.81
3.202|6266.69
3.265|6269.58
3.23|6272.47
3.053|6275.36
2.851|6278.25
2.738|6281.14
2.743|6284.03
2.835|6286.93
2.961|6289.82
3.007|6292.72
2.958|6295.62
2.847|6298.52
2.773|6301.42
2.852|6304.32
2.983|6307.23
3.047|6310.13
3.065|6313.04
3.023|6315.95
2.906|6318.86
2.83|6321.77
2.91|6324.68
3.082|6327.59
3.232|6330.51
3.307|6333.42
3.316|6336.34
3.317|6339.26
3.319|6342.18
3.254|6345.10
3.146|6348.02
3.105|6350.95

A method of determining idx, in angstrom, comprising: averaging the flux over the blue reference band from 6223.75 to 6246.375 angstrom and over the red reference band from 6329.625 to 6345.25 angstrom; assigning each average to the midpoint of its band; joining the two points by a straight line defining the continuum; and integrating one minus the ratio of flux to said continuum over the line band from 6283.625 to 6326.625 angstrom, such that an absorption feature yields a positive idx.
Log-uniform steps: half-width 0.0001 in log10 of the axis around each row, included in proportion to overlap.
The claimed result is 4.8 angstrom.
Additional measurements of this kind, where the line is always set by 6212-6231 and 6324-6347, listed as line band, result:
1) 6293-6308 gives 1.66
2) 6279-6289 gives 1.43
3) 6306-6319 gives 0.90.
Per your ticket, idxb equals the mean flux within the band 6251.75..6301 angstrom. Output 3.01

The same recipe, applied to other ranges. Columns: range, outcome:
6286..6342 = 3.02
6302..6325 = 2.95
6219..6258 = 3.23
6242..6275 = 3.15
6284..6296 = 2.91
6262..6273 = 3.2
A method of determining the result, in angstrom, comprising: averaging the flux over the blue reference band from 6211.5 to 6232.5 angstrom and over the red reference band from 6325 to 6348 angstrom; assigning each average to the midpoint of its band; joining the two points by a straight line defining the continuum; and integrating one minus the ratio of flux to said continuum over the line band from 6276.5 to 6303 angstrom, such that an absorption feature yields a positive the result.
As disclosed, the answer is 3.3 angstrom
